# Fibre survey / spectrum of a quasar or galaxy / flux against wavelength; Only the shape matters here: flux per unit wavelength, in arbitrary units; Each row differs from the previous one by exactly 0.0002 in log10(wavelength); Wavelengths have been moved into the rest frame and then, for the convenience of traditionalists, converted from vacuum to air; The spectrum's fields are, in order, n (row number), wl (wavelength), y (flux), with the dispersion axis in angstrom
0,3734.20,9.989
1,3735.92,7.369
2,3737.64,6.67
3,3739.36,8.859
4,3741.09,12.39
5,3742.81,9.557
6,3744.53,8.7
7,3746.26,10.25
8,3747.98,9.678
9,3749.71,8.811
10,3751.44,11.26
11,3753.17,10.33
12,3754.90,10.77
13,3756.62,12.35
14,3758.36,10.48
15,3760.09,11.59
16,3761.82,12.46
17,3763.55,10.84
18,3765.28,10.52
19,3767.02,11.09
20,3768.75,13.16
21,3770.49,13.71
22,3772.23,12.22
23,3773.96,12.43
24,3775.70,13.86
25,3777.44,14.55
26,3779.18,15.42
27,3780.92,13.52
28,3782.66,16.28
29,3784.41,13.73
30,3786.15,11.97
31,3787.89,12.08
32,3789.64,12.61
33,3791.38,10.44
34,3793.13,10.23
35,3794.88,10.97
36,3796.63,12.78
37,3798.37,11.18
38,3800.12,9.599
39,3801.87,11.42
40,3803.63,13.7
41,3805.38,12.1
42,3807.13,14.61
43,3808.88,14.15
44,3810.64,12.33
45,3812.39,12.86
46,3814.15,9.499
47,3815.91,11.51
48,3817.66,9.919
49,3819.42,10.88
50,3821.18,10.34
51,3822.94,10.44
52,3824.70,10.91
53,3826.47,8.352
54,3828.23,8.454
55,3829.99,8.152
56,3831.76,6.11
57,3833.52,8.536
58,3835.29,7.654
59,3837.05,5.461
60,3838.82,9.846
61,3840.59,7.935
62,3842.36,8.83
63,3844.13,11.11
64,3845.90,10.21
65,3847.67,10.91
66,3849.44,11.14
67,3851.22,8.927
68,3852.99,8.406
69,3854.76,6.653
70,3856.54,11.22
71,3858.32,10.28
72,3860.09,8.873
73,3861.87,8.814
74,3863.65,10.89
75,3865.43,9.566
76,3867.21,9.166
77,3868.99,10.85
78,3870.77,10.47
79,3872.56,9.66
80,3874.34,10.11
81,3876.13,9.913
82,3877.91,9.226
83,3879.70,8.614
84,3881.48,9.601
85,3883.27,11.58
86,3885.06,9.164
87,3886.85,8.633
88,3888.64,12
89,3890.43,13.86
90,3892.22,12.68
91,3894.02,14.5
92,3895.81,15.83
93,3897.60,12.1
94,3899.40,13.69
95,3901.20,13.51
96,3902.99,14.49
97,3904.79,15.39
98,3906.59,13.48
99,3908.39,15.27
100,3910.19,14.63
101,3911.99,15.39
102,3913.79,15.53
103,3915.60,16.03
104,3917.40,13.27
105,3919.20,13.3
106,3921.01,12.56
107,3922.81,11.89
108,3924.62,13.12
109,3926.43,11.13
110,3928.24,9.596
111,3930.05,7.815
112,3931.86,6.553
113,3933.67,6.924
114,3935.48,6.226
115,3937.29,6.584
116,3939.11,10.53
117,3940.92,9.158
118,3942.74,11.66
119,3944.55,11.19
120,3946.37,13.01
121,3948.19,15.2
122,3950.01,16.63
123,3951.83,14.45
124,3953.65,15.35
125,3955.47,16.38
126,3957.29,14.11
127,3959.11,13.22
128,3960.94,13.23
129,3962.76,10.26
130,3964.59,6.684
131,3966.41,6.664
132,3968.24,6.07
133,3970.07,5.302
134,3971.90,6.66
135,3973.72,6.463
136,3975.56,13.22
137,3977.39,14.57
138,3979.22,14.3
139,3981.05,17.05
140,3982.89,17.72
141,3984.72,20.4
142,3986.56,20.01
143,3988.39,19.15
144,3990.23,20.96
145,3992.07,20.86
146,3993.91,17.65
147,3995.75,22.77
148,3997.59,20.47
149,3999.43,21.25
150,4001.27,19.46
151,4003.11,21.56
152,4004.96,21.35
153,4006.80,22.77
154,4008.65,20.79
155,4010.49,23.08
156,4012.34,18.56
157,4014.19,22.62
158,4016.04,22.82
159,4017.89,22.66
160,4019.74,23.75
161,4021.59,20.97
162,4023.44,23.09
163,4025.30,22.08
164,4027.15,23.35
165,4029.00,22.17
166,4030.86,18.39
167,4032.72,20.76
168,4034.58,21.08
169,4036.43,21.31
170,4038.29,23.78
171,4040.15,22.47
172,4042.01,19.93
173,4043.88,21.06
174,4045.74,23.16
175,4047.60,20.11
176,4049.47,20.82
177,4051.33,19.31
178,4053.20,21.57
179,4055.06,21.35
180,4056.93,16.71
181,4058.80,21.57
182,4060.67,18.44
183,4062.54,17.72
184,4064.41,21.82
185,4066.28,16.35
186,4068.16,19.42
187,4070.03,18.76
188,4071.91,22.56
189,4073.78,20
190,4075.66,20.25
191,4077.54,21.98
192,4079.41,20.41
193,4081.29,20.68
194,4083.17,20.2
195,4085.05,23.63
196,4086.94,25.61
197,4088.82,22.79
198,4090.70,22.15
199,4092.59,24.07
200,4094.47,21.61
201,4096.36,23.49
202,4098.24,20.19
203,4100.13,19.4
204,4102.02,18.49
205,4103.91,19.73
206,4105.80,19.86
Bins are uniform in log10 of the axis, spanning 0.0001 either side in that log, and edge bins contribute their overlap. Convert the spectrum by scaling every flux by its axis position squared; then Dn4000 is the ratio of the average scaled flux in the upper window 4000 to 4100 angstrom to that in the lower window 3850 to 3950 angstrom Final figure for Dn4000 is 2.03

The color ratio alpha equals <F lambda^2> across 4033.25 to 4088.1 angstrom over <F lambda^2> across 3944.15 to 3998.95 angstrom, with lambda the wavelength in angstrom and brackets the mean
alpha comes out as 1.50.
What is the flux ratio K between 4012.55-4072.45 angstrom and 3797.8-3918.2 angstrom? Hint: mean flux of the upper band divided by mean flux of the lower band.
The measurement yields 1.90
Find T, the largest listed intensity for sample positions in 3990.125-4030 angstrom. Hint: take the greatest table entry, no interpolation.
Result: 23.75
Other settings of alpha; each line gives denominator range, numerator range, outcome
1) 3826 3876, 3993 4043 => 2.55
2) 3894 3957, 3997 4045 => 1.80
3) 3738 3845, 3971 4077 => 2.03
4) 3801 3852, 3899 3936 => 1.27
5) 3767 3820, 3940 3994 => 1.19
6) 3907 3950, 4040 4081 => 1.85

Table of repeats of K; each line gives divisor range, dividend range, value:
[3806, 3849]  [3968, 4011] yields 1.74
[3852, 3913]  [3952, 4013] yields 1.40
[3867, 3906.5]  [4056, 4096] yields 1.78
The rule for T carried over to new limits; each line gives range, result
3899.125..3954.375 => 16.63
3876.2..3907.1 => 15.83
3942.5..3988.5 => 20.4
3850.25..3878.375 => 11.22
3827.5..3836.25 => 8.536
